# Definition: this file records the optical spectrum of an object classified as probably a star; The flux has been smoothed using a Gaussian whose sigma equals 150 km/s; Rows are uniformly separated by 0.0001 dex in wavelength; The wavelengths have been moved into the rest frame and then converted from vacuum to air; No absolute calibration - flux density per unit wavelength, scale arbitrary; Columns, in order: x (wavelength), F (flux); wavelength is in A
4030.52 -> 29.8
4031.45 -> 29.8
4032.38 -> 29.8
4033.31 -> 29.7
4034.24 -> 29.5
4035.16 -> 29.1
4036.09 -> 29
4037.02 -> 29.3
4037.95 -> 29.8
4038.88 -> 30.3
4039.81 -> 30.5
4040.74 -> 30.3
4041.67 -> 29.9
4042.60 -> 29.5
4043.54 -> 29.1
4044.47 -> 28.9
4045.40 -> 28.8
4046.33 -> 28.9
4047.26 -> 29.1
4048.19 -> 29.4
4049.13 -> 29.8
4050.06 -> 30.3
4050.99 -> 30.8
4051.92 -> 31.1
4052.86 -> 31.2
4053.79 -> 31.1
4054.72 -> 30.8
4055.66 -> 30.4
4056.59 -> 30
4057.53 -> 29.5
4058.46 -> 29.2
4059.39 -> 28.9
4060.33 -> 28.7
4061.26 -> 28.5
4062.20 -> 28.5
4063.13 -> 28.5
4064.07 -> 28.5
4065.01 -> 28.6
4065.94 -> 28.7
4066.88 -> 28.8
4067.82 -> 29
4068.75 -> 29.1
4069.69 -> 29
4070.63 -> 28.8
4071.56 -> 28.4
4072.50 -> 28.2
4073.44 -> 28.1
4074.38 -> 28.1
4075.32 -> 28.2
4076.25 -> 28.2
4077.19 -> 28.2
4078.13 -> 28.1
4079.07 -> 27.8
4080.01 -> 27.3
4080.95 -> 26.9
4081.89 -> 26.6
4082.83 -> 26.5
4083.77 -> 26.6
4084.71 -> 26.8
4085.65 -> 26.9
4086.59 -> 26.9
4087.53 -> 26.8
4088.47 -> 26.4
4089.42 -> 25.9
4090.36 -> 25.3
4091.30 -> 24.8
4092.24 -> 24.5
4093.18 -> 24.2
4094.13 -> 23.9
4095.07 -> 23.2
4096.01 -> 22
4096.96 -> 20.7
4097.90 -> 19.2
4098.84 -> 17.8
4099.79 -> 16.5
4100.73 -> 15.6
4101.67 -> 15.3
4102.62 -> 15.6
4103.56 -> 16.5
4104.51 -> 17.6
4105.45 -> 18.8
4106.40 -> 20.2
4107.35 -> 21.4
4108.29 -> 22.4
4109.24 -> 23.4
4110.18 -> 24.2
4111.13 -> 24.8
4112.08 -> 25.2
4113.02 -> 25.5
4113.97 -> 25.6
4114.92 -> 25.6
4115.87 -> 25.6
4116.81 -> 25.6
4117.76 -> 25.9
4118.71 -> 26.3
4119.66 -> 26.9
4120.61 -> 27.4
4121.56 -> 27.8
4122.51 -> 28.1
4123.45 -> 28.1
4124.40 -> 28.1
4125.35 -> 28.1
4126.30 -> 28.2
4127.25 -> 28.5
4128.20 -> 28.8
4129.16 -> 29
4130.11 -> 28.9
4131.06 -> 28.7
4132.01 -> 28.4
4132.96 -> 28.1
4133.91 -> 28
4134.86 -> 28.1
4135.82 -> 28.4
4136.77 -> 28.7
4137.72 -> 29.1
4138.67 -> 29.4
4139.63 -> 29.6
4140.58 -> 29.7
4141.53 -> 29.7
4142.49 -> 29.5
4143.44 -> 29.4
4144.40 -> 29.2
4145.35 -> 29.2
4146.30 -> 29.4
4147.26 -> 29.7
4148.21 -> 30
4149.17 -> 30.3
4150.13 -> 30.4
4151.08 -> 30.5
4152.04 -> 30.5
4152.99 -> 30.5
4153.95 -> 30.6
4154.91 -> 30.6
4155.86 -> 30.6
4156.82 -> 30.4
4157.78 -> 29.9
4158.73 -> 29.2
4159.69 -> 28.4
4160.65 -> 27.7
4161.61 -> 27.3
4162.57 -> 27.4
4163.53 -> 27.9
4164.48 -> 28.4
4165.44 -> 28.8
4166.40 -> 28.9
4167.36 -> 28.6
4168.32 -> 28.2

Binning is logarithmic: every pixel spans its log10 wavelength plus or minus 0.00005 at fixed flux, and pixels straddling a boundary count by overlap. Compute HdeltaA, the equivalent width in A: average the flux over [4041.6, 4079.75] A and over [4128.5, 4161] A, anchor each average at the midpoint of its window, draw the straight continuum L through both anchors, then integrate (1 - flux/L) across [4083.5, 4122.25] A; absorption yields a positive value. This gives 8.0 A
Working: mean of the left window 29.1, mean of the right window 29.4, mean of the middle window 23.2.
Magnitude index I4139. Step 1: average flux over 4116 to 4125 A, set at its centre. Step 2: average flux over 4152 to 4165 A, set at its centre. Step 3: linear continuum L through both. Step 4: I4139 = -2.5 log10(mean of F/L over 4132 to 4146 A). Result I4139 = -0.03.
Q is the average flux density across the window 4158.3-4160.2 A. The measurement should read 28.7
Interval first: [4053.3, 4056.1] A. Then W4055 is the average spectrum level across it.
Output 30.8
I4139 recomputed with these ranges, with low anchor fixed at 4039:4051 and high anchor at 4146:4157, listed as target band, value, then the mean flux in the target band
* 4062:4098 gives 0.117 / 26.8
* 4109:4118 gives 0.192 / 25.2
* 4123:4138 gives 0.064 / 28.4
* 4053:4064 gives 0.007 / 29.5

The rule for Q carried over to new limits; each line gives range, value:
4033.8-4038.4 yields 29.4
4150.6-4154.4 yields 30.6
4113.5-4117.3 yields 25.6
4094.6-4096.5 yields 22.6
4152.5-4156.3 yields 30.6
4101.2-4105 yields 16.3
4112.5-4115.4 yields 25.6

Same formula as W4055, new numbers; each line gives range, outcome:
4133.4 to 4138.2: 28.5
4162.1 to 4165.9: 28.2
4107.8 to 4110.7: 23.4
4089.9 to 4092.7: 24.9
